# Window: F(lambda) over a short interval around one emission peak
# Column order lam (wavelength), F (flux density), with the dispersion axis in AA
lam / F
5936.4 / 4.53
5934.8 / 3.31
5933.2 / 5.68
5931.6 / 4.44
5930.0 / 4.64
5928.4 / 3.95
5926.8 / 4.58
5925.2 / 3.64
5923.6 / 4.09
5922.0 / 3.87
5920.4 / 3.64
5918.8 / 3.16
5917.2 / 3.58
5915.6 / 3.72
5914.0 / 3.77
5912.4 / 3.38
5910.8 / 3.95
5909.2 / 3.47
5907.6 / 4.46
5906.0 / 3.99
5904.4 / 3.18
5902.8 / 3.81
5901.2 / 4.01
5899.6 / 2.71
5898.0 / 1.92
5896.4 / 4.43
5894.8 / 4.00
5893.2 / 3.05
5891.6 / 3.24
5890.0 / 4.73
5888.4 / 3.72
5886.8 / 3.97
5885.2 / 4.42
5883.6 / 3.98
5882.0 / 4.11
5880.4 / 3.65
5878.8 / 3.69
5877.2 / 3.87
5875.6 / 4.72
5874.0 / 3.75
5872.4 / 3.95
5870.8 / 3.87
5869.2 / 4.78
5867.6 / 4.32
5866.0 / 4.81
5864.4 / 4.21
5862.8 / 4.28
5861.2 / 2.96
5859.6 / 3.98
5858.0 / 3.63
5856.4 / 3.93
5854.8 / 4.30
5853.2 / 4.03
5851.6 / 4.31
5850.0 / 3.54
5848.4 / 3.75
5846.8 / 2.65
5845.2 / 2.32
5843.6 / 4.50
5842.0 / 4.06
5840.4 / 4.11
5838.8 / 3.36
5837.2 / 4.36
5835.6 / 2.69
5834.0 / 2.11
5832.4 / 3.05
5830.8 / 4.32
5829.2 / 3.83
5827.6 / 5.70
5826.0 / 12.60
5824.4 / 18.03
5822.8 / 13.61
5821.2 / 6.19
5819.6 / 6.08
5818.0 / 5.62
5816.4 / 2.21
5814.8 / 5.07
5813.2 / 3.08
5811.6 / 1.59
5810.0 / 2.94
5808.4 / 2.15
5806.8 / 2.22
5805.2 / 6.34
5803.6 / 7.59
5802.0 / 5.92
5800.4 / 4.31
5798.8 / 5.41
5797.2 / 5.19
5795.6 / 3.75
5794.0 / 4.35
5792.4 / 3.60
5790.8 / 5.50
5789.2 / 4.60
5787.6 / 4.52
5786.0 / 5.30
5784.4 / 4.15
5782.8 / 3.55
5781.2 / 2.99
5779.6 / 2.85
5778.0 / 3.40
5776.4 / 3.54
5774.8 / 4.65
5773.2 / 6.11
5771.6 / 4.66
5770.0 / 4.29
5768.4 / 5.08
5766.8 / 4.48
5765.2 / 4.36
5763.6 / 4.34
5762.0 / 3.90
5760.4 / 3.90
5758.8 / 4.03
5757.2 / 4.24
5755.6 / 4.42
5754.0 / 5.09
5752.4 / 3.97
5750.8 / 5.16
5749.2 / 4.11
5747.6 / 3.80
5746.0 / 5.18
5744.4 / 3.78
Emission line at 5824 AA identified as H-beta 4861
